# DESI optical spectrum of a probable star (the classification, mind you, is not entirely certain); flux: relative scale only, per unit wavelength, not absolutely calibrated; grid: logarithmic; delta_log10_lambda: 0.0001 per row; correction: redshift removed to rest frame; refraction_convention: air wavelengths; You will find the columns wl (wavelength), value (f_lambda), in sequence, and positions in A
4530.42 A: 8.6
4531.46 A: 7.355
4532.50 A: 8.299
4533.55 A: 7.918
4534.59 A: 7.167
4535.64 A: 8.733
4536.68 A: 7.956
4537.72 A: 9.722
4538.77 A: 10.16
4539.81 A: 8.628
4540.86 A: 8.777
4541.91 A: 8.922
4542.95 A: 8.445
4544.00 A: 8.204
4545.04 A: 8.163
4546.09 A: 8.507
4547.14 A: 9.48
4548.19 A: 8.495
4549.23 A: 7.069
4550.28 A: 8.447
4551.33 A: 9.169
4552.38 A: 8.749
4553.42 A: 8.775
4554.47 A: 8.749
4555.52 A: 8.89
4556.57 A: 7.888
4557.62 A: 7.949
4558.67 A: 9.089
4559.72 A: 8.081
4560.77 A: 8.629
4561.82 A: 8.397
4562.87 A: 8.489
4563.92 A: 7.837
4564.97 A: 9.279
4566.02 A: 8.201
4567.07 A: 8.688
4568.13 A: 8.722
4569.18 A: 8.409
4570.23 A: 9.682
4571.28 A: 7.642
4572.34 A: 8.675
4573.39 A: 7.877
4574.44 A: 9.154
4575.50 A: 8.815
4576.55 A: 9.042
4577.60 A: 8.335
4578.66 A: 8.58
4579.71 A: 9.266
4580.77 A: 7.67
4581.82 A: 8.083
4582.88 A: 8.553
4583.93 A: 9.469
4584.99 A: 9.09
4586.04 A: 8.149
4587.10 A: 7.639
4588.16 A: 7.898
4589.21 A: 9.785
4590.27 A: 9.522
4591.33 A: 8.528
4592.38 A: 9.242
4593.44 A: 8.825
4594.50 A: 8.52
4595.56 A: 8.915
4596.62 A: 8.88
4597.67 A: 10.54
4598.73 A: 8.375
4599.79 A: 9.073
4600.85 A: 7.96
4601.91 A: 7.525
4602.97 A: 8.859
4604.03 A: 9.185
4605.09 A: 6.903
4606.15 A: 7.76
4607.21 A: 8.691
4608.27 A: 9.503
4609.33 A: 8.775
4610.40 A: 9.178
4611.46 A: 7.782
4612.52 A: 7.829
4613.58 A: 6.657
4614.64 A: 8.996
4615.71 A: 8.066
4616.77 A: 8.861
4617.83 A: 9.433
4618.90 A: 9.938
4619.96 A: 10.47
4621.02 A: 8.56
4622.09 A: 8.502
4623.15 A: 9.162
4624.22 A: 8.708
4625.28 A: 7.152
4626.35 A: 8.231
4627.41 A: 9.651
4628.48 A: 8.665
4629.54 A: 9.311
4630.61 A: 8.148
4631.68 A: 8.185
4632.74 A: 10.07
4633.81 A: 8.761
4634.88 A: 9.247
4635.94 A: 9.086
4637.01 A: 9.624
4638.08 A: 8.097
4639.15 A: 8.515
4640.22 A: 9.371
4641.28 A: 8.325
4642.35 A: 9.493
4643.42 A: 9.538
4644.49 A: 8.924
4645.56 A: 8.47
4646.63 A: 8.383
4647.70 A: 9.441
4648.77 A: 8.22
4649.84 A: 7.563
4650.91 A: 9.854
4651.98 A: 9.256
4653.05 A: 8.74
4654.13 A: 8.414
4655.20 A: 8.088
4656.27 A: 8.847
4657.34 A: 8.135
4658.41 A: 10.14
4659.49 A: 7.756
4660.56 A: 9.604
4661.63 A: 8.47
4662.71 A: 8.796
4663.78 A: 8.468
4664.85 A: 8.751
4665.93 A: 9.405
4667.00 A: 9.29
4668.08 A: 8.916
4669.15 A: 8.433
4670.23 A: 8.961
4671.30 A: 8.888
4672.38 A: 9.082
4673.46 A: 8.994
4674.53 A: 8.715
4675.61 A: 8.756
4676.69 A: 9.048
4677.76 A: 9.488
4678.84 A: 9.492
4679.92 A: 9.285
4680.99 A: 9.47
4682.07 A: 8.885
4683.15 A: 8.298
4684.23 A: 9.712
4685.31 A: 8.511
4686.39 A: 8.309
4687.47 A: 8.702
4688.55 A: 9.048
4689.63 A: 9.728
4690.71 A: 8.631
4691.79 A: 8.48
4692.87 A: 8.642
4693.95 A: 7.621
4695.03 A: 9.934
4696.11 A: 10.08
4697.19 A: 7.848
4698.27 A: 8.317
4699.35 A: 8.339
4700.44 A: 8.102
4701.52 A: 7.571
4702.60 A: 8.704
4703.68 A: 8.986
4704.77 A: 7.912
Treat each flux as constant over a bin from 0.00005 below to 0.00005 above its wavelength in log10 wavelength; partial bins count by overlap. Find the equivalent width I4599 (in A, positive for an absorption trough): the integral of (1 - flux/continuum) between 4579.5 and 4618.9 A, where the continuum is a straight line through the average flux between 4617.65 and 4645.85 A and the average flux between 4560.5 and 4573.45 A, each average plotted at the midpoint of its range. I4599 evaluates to 0.6 A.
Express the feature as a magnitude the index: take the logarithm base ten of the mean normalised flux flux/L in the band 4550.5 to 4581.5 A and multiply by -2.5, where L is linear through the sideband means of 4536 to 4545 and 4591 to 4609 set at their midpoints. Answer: 0.02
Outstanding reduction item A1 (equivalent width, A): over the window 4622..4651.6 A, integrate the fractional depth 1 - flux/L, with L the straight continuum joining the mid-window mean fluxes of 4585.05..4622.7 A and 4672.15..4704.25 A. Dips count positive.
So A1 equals -0.3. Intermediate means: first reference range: 8.67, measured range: 8.82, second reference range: 8.82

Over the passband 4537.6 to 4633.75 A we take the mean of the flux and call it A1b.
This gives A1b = 8.65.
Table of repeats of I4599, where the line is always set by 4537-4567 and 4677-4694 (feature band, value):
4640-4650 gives 0.0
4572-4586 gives 0.1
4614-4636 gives -0.3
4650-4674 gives 0.1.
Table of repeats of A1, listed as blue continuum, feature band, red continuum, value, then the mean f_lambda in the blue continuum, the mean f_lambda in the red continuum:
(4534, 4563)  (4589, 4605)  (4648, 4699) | -0.3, 8.56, 8.85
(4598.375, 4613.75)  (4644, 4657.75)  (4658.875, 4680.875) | 0.2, 8.31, 8.94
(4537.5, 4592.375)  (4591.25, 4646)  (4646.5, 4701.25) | -0.2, 8.62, 8.83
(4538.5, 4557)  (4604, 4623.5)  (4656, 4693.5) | 0.3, 8.62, 8.91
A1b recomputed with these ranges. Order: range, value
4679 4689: 8.93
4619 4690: 8.89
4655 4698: 8.9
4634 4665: 8.82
